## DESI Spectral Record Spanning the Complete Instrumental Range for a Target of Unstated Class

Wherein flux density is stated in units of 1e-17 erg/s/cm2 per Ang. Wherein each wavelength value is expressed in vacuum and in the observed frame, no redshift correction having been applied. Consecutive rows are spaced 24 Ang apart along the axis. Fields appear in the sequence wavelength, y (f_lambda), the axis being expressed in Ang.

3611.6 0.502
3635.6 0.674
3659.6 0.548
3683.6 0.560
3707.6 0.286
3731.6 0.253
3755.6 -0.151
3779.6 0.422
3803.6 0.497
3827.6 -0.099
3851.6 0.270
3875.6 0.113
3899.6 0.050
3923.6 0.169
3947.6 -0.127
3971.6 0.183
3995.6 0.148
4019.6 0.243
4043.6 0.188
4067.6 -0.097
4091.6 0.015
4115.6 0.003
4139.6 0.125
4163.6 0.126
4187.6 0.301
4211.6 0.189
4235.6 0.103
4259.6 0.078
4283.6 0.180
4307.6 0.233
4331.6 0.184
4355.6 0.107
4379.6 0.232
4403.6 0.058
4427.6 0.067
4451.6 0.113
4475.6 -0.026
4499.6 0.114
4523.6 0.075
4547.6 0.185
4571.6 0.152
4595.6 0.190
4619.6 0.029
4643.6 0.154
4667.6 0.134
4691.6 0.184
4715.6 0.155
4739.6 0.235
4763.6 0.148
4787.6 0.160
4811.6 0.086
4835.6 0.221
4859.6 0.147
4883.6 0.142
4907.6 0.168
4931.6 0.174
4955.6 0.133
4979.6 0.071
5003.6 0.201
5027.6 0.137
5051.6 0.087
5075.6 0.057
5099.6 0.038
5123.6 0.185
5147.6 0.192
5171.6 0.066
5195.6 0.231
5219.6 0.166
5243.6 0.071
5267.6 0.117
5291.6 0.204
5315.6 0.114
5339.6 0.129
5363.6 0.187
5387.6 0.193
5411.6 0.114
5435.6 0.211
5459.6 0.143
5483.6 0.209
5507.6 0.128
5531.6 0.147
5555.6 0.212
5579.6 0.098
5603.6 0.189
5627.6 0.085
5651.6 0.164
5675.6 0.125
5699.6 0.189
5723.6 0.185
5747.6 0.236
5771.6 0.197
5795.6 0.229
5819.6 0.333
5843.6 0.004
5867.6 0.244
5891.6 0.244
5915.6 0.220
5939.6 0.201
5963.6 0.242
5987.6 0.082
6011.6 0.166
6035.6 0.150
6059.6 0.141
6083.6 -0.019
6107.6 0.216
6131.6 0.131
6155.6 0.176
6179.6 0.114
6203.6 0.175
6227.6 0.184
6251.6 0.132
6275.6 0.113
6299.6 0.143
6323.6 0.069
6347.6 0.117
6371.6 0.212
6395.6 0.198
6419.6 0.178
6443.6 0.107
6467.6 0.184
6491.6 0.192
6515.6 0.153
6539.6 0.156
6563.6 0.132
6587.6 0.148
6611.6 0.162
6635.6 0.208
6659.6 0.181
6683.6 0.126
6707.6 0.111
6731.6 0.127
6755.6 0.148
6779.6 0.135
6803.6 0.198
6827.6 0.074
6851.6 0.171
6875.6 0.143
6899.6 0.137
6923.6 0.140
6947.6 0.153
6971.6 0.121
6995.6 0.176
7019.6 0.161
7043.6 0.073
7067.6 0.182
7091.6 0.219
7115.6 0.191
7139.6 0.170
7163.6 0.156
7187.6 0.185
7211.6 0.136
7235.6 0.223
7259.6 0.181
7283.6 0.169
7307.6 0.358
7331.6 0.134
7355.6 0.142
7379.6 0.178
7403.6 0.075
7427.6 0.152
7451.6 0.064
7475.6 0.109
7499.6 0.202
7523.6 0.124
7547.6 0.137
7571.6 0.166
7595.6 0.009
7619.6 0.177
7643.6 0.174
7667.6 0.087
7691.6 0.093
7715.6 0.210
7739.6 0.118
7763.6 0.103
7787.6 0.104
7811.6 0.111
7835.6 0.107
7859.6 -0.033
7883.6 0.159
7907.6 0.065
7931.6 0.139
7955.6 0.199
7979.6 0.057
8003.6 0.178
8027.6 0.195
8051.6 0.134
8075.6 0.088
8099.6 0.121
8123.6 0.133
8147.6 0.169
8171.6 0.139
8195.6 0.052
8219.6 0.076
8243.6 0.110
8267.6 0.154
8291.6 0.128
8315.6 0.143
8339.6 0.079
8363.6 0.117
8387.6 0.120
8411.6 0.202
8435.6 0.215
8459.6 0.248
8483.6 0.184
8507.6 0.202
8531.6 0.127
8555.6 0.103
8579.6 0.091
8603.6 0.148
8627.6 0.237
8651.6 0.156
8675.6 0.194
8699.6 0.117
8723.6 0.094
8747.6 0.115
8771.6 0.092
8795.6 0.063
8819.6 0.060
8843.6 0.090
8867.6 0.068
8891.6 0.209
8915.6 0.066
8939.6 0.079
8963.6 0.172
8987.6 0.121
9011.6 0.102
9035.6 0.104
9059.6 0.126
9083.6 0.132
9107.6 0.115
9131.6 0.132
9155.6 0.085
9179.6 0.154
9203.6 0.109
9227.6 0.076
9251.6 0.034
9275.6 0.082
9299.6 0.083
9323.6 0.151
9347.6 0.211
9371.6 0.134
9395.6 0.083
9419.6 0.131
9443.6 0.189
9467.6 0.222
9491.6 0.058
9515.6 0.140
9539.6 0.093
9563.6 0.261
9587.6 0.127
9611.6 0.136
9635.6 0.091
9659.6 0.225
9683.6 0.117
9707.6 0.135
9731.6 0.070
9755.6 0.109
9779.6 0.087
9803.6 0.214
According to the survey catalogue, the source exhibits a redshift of 0.458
